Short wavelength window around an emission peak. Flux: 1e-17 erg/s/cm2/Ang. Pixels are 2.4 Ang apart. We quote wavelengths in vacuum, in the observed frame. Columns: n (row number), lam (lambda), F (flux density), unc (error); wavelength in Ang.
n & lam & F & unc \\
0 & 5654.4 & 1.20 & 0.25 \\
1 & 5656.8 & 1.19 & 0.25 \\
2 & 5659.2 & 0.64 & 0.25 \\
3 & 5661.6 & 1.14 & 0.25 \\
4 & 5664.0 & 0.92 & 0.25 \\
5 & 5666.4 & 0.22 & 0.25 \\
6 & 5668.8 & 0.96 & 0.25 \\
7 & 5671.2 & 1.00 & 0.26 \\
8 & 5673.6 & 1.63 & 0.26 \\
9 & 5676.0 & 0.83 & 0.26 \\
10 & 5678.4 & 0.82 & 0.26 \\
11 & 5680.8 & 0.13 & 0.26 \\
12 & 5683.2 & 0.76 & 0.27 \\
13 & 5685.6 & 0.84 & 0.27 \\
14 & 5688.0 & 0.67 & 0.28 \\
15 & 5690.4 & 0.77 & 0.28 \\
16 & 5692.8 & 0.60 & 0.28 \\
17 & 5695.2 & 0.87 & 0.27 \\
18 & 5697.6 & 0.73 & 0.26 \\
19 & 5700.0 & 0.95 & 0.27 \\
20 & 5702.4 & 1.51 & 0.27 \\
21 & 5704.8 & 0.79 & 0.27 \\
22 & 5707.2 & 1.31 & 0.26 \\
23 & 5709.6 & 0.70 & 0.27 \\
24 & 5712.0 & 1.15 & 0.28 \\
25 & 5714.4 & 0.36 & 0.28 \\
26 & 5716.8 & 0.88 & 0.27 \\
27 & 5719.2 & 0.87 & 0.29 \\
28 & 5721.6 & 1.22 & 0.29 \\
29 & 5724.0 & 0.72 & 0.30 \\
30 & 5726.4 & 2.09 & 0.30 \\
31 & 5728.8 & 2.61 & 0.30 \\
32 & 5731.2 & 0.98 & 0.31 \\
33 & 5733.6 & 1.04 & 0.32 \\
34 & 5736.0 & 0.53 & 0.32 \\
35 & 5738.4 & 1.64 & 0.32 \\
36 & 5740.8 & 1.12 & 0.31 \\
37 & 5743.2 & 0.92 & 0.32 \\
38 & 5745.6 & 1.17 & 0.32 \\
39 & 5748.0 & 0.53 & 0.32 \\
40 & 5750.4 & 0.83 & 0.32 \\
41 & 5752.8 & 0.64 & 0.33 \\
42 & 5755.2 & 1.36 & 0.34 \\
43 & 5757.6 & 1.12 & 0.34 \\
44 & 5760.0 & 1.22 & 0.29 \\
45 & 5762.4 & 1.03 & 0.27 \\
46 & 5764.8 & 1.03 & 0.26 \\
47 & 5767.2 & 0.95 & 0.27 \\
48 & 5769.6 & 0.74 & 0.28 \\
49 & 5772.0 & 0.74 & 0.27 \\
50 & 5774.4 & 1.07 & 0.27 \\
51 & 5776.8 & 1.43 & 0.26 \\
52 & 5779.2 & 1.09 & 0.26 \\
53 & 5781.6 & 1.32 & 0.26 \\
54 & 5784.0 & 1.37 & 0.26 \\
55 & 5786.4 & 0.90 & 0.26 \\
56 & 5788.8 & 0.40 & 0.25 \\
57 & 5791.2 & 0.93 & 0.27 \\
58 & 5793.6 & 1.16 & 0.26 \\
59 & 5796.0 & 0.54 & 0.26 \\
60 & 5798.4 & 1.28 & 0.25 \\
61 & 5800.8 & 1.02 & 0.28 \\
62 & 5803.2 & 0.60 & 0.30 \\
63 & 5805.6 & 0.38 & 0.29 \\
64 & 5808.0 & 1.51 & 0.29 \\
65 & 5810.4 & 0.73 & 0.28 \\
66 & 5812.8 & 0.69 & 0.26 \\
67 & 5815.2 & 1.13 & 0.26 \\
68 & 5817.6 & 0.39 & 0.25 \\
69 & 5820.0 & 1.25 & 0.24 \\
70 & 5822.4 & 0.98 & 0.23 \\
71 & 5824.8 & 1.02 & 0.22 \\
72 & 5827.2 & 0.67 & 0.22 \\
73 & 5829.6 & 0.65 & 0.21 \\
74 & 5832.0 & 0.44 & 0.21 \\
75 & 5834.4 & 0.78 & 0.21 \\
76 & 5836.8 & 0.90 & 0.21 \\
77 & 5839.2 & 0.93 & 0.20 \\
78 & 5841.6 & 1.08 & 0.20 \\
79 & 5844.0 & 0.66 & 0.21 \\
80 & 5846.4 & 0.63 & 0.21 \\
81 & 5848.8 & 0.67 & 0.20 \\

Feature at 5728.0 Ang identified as [O III]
